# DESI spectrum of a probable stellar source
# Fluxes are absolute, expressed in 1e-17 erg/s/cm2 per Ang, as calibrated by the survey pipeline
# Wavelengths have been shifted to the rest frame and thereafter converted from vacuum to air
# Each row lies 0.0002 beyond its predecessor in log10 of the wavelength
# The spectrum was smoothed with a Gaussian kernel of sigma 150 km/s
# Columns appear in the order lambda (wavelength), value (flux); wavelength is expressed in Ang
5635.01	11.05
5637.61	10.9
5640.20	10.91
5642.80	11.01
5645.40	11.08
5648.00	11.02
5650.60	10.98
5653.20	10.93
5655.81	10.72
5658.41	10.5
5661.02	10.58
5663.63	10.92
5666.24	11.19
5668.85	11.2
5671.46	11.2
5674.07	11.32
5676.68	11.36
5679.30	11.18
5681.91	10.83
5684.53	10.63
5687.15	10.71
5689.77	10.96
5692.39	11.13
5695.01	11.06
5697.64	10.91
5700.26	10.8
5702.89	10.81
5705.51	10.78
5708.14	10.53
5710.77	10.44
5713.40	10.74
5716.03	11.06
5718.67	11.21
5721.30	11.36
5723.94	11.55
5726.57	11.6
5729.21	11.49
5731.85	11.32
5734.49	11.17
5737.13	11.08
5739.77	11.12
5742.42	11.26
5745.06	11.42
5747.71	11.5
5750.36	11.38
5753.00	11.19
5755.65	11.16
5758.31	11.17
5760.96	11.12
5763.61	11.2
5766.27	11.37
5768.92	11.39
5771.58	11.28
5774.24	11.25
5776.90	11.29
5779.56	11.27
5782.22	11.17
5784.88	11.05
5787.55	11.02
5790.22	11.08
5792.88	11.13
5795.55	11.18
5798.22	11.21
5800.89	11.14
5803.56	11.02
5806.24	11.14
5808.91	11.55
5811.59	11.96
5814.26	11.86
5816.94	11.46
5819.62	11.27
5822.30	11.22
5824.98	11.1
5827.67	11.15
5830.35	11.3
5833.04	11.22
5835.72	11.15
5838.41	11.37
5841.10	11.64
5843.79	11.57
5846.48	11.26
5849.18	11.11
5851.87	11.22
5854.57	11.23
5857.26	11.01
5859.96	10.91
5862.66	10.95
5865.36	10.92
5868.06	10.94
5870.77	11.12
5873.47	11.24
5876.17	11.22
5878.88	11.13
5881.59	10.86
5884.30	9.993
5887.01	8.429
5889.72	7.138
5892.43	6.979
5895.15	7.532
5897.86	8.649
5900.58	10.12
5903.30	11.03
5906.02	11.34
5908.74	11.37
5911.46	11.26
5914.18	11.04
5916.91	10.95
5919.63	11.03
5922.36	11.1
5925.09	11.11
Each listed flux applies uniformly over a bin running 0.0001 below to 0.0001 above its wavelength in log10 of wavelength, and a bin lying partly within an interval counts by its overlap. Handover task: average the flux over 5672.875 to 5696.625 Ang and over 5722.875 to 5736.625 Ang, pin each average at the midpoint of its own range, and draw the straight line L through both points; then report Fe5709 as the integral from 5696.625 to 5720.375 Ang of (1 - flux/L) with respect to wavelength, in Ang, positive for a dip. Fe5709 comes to 0.9 Ang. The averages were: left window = 11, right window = 11.4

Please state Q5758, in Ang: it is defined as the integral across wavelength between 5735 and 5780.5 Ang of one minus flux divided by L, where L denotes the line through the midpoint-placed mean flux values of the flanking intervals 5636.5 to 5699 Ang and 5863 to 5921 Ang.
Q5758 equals -2.53 Ang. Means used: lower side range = 11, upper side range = 10.2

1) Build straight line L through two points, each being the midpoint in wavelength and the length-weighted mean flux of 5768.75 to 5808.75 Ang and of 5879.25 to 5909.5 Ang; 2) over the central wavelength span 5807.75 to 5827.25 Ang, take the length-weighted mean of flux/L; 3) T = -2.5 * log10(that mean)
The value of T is -0.08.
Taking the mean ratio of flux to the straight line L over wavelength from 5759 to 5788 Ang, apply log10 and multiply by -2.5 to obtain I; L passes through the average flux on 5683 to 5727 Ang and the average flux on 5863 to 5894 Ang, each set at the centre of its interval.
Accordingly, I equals -0.06 mag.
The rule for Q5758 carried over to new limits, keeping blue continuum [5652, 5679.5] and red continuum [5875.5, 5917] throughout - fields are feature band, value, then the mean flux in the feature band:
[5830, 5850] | -2.3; 11.3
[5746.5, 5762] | -1.0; 11.3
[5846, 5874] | -2.8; 11.1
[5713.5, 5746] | -1.8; 11.3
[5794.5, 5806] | -0.9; 11.1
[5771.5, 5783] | -0.9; 11.3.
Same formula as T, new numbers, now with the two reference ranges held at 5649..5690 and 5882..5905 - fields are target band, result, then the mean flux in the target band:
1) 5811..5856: -0.20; 11.3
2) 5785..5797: -0.13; 11.1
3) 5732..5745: -0.09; 11.2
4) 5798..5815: -0.18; 11.4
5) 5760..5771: -0.12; 11.3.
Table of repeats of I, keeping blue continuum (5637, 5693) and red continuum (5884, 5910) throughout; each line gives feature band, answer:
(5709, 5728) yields -0.056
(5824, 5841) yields -0.160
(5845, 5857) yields -0.170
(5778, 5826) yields -0.137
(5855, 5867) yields -0.158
